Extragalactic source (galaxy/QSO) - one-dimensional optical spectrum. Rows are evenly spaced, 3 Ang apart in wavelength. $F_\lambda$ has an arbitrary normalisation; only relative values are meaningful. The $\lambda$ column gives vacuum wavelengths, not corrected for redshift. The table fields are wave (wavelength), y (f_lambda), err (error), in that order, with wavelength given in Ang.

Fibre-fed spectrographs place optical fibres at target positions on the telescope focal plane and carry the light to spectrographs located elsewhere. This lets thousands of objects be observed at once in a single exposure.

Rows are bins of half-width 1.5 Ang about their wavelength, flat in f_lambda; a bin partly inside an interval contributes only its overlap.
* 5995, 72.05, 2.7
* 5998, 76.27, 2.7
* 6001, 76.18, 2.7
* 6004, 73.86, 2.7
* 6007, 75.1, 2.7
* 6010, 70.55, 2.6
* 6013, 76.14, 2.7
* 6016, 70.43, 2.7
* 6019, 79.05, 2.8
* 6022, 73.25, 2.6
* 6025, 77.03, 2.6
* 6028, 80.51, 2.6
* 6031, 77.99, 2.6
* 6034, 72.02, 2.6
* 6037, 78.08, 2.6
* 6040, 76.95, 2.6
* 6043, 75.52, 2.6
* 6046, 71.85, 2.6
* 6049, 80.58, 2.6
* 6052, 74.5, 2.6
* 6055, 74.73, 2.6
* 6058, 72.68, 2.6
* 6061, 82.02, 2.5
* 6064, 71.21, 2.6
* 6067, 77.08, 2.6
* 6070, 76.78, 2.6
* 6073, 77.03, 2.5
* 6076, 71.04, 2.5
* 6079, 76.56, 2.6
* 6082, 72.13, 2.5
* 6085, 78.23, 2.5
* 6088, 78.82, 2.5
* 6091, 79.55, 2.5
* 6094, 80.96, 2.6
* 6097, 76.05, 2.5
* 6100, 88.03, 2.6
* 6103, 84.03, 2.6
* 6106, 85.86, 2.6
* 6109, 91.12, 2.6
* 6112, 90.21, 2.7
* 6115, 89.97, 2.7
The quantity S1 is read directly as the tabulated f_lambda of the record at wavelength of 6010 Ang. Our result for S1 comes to 70.55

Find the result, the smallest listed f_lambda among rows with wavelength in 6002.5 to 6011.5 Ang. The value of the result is 70.55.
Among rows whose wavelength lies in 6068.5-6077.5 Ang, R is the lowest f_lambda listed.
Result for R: 71.04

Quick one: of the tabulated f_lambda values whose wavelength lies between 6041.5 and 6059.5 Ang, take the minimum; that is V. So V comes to 71.85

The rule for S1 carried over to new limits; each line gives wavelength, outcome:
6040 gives 76.95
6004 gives 73.86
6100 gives 88.03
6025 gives 77.03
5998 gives 76.27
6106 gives 85.86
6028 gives 80.51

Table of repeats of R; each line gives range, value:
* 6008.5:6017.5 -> 70.43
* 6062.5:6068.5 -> 71.21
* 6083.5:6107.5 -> 76.05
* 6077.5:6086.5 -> 72.13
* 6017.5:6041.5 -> 72.02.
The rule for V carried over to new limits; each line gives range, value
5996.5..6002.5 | 76.18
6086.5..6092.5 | 78.82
